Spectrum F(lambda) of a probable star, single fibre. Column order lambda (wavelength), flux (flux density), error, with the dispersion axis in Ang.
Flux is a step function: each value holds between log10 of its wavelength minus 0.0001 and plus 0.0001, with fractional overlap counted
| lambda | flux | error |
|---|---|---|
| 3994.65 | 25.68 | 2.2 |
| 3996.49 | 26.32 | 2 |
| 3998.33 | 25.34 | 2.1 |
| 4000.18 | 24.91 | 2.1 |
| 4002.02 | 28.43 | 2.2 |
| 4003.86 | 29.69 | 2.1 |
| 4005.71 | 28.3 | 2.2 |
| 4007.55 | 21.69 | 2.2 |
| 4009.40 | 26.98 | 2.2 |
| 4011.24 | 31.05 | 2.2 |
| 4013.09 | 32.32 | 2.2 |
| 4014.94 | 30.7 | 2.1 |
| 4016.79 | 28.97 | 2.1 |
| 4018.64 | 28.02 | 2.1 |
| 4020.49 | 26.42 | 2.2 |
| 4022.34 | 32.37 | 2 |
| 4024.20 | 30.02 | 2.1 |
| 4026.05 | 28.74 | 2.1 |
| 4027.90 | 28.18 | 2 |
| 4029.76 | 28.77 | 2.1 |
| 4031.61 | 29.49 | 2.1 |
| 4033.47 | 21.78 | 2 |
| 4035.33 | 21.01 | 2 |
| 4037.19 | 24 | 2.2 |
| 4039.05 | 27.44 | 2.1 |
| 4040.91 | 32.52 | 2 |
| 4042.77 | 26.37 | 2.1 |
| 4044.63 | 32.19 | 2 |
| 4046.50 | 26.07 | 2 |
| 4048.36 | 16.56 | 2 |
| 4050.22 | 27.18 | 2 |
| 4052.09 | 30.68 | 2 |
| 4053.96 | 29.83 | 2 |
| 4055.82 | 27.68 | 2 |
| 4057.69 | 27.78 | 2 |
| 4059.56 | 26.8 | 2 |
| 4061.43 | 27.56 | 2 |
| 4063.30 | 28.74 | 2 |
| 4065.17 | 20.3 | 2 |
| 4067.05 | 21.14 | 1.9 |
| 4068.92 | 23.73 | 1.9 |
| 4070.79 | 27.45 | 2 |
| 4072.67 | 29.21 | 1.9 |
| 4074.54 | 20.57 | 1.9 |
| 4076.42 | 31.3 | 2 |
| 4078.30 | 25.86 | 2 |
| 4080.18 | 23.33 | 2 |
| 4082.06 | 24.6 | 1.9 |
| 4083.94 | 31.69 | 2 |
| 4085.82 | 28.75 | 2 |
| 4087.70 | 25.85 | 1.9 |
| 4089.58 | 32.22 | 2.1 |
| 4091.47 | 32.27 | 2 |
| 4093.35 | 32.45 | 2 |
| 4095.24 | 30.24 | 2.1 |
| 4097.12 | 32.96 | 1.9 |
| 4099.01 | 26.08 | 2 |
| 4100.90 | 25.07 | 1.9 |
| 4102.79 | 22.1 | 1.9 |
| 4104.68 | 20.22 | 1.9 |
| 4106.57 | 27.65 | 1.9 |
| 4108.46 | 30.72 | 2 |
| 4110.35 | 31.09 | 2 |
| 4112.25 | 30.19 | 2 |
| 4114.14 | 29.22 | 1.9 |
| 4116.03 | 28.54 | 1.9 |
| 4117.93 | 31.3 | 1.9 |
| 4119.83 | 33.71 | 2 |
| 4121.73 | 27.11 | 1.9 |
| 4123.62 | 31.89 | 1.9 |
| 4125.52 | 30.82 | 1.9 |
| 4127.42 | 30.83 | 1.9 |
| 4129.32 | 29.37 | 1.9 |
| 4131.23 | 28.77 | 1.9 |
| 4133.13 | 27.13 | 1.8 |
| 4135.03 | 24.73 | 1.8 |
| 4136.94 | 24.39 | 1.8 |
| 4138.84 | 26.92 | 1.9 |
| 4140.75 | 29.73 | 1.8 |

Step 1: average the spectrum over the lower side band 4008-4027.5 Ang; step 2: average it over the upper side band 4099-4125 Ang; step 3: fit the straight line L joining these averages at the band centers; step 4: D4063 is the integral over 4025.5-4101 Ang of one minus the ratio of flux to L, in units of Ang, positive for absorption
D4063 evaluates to 4.30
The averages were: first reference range 29.3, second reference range 28.3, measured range 27.2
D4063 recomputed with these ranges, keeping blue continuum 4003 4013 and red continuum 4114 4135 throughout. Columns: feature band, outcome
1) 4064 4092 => 2.4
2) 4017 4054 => 1.3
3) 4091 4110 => 0.9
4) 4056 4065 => 0.5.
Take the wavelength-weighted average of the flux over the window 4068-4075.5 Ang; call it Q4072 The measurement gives 25.3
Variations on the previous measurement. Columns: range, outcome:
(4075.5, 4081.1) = 26.8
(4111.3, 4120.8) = 30.6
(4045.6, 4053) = 25.1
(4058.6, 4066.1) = 25.9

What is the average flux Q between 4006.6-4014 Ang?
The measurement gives 28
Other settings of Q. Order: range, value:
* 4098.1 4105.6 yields 23.4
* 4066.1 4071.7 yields 24.1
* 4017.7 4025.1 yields 29.2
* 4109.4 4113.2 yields 30.6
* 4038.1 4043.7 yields 28.8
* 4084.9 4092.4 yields 29.8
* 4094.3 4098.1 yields 31.6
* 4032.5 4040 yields 23.6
